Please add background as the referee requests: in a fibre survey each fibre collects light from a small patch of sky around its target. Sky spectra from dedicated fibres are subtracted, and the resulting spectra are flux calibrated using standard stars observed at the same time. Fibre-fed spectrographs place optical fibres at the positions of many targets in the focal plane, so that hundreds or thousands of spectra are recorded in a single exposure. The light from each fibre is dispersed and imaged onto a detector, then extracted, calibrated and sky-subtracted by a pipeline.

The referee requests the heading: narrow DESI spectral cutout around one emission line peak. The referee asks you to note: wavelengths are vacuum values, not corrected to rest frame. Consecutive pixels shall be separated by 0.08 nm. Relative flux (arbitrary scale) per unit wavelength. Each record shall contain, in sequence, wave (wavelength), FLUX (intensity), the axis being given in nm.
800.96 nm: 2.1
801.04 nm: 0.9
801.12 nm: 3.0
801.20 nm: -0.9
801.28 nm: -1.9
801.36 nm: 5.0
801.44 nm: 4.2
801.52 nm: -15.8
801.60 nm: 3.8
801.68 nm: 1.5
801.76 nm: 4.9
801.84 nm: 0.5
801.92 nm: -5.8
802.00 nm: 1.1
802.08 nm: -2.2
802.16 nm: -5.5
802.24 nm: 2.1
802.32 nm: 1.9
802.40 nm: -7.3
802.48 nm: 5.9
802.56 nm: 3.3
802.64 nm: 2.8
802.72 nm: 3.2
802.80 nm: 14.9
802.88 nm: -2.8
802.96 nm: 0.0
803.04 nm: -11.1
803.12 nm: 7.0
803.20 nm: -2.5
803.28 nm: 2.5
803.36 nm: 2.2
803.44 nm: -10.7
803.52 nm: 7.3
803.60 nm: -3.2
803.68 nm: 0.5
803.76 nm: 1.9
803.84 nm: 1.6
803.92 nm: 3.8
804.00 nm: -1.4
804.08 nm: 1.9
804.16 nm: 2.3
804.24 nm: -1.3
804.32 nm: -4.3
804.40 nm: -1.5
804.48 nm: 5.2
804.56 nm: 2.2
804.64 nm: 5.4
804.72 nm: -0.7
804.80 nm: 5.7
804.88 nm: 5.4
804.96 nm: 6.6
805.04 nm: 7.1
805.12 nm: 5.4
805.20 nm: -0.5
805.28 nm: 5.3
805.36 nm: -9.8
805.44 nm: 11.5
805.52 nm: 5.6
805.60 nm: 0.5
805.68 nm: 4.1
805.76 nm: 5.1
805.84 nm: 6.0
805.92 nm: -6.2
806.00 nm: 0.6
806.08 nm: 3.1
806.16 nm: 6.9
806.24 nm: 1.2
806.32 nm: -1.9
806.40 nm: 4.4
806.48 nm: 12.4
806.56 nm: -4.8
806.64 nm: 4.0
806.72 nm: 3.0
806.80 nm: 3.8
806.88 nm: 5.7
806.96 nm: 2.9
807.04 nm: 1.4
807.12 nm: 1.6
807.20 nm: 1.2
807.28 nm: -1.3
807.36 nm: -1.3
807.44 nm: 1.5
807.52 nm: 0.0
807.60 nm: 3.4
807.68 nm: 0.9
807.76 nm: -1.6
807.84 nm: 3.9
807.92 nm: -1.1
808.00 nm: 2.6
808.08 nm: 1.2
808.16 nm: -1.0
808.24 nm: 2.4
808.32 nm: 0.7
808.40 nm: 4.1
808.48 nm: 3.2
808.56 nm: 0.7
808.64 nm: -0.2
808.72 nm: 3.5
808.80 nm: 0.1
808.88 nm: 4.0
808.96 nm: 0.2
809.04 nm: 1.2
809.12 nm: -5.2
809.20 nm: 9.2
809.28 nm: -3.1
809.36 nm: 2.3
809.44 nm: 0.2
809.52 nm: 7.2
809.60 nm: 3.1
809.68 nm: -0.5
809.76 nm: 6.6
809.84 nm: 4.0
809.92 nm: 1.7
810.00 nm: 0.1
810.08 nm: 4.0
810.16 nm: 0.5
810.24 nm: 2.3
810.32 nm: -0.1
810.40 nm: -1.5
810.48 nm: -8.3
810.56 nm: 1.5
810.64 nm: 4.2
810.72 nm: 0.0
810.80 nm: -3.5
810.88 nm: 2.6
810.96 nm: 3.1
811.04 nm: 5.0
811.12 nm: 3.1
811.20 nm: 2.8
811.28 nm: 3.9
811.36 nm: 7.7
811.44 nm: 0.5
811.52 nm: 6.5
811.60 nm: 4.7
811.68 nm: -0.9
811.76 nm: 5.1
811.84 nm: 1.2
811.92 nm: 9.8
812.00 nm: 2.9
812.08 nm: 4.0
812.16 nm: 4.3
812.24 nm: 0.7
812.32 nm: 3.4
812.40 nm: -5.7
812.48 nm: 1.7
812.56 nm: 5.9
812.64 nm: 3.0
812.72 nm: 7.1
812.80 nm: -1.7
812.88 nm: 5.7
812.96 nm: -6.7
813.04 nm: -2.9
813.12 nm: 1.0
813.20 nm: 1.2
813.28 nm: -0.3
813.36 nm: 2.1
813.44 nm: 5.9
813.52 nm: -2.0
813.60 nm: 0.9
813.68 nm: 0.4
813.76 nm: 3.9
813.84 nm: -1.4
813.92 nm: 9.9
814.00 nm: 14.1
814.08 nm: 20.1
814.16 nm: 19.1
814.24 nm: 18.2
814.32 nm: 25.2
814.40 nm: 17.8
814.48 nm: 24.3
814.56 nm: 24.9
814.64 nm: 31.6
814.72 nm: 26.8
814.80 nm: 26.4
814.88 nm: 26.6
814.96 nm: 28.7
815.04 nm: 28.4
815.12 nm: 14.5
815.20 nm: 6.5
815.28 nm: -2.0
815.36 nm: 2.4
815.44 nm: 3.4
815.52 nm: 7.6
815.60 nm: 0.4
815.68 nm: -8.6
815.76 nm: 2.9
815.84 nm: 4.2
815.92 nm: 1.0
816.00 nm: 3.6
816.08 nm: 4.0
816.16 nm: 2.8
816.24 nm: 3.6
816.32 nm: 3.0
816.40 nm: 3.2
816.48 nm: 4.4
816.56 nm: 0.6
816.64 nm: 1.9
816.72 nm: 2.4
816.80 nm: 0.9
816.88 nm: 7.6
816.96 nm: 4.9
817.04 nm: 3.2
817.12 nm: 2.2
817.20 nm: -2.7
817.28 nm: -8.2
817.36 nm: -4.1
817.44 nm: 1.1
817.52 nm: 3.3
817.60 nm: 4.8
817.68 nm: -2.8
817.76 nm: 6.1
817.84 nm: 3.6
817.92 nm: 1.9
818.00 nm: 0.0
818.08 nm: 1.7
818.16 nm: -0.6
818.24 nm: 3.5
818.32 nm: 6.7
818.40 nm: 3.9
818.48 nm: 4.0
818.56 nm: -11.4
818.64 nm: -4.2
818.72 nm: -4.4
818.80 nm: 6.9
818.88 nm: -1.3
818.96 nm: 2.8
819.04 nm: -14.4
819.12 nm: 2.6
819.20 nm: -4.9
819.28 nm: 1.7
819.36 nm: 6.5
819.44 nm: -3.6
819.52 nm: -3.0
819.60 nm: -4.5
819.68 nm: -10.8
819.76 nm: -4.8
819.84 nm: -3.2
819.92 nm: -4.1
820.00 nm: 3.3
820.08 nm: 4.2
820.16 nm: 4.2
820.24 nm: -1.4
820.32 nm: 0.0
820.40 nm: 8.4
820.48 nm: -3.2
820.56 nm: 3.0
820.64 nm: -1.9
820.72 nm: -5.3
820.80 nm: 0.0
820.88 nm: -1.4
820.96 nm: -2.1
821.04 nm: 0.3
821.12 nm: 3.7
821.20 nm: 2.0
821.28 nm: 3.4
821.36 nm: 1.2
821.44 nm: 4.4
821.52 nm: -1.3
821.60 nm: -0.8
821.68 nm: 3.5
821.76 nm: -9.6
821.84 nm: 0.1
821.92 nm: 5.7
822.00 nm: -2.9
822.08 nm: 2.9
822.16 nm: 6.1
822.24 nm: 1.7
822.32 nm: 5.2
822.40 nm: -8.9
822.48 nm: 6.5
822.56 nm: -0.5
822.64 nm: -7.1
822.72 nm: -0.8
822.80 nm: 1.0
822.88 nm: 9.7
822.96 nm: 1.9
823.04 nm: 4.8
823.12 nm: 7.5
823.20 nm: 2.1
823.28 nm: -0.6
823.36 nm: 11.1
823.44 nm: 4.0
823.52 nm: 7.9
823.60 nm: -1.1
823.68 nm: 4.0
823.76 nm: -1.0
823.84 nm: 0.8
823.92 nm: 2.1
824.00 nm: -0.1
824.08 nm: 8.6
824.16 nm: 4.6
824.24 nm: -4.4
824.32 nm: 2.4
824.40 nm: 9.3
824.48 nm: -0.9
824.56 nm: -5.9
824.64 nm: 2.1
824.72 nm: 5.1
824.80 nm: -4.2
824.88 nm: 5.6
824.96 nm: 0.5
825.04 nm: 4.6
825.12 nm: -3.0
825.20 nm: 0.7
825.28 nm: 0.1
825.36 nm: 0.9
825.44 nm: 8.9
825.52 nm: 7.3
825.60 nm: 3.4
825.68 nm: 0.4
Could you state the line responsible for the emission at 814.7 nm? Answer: [O II]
